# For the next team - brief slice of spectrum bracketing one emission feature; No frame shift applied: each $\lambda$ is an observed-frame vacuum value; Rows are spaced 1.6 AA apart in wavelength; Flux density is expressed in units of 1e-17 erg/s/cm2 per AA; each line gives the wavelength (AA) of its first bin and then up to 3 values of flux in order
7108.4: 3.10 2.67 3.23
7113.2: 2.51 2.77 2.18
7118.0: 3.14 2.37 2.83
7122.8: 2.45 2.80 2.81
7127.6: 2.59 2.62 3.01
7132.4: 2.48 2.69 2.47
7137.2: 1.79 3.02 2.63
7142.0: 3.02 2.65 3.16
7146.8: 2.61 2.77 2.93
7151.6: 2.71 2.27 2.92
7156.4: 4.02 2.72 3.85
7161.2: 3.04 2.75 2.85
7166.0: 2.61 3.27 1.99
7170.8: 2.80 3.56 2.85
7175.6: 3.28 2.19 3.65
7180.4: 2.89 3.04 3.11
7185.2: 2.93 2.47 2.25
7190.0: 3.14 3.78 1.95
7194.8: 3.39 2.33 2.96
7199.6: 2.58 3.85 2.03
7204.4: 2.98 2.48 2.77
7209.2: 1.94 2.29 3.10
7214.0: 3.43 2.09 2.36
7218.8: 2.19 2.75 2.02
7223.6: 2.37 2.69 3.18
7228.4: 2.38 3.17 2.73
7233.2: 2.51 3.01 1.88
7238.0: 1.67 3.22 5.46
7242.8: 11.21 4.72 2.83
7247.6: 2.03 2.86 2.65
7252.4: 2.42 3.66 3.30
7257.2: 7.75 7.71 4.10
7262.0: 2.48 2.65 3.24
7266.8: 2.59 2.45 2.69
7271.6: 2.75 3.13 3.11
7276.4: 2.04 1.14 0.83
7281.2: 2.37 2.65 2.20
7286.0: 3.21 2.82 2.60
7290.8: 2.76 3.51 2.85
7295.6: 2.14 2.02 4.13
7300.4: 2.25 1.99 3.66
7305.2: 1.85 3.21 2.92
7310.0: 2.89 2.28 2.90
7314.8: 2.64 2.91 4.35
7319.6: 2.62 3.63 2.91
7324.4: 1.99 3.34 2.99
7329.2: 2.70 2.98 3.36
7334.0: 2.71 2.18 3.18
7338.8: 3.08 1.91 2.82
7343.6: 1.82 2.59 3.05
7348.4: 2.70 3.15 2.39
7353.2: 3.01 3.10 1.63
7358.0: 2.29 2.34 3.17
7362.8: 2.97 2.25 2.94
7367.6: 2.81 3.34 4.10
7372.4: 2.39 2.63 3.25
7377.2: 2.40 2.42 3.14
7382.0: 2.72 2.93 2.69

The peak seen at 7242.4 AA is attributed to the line [S II]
